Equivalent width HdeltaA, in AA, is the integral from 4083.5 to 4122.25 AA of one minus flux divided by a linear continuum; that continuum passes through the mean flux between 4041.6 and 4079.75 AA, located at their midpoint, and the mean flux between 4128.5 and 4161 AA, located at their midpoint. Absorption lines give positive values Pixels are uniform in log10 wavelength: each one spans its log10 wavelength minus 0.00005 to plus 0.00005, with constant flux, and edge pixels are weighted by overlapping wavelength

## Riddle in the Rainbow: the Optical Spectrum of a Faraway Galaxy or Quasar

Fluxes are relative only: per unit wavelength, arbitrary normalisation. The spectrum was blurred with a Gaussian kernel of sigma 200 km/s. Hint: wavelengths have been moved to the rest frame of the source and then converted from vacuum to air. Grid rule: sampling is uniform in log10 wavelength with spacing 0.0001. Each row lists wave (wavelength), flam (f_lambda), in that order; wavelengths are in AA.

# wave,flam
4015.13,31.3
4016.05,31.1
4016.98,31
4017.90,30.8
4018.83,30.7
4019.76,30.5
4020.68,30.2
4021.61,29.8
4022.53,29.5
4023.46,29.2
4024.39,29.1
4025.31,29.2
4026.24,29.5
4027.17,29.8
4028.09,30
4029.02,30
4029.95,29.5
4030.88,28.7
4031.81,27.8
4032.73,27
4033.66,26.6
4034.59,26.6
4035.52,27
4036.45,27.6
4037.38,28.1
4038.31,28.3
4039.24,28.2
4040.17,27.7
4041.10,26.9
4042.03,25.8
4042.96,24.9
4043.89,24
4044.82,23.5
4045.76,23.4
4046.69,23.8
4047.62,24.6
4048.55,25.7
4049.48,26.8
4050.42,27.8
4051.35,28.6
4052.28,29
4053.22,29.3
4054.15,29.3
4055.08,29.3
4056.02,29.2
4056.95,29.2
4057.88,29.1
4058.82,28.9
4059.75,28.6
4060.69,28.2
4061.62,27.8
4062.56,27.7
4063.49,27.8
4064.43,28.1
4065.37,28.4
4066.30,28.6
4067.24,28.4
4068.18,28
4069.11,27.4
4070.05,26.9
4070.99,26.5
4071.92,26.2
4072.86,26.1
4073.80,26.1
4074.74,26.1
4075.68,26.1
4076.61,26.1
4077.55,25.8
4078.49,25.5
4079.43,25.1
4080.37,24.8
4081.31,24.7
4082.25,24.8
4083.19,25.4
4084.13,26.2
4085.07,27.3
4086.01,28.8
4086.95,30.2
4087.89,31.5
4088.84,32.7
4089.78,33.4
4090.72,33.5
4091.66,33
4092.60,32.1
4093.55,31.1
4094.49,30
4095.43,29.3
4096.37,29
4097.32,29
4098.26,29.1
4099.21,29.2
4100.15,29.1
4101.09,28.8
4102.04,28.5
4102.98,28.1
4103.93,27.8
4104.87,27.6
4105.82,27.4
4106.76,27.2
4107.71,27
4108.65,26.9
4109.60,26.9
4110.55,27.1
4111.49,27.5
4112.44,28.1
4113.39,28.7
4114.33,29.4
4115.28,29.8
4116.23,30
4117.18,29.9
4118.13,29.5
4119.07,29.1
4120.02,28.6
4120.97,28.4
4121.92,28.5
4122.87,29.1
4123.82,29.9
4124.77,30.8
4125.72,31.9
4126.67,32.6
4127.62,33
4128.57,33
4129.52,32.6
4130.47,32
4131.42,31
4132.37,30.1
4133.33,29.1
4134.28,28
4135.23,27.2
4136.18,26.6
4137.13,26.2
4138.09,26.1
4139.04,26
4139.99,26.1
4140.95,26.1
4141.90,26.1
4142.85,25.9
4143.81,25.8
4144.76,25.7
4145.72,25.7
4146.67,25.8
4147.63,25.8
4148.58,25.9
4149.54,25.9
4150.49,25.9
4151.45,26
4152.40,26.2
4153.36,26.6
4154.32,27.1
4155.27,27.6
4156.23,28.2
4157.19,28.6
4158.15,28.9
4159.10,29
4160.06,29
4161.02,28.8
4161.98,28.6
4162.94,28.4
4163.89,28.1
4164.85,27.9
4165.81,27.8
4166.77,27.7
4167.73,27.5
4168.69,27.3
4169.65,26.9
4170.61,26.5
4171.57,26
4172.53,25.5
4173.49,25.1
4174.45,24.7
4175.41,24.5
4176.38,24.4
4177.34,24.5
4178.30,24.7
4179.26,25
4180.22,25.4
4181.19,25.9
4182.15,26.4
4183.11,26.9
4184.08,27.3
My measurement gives -2.7 AA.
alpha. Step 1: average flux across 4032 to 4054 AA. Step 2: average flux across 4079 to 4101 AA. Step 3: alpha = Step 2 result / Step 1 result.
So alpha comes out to 1.09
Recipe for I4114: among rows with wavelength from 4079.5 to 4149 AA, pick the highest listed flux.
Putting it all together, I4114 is 33.5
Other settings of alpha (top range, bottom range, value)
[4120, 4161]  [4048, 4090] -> 1.02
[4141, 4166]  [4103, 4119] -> 0.96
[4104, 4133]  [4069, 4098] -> 1.05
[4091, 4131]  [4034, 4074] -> 1.08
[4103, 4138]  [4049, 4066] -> 1.02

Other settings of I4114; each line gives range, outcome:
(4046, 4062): 29.3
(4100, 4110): 29.1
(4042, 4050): 26.8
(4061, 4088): 31.5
